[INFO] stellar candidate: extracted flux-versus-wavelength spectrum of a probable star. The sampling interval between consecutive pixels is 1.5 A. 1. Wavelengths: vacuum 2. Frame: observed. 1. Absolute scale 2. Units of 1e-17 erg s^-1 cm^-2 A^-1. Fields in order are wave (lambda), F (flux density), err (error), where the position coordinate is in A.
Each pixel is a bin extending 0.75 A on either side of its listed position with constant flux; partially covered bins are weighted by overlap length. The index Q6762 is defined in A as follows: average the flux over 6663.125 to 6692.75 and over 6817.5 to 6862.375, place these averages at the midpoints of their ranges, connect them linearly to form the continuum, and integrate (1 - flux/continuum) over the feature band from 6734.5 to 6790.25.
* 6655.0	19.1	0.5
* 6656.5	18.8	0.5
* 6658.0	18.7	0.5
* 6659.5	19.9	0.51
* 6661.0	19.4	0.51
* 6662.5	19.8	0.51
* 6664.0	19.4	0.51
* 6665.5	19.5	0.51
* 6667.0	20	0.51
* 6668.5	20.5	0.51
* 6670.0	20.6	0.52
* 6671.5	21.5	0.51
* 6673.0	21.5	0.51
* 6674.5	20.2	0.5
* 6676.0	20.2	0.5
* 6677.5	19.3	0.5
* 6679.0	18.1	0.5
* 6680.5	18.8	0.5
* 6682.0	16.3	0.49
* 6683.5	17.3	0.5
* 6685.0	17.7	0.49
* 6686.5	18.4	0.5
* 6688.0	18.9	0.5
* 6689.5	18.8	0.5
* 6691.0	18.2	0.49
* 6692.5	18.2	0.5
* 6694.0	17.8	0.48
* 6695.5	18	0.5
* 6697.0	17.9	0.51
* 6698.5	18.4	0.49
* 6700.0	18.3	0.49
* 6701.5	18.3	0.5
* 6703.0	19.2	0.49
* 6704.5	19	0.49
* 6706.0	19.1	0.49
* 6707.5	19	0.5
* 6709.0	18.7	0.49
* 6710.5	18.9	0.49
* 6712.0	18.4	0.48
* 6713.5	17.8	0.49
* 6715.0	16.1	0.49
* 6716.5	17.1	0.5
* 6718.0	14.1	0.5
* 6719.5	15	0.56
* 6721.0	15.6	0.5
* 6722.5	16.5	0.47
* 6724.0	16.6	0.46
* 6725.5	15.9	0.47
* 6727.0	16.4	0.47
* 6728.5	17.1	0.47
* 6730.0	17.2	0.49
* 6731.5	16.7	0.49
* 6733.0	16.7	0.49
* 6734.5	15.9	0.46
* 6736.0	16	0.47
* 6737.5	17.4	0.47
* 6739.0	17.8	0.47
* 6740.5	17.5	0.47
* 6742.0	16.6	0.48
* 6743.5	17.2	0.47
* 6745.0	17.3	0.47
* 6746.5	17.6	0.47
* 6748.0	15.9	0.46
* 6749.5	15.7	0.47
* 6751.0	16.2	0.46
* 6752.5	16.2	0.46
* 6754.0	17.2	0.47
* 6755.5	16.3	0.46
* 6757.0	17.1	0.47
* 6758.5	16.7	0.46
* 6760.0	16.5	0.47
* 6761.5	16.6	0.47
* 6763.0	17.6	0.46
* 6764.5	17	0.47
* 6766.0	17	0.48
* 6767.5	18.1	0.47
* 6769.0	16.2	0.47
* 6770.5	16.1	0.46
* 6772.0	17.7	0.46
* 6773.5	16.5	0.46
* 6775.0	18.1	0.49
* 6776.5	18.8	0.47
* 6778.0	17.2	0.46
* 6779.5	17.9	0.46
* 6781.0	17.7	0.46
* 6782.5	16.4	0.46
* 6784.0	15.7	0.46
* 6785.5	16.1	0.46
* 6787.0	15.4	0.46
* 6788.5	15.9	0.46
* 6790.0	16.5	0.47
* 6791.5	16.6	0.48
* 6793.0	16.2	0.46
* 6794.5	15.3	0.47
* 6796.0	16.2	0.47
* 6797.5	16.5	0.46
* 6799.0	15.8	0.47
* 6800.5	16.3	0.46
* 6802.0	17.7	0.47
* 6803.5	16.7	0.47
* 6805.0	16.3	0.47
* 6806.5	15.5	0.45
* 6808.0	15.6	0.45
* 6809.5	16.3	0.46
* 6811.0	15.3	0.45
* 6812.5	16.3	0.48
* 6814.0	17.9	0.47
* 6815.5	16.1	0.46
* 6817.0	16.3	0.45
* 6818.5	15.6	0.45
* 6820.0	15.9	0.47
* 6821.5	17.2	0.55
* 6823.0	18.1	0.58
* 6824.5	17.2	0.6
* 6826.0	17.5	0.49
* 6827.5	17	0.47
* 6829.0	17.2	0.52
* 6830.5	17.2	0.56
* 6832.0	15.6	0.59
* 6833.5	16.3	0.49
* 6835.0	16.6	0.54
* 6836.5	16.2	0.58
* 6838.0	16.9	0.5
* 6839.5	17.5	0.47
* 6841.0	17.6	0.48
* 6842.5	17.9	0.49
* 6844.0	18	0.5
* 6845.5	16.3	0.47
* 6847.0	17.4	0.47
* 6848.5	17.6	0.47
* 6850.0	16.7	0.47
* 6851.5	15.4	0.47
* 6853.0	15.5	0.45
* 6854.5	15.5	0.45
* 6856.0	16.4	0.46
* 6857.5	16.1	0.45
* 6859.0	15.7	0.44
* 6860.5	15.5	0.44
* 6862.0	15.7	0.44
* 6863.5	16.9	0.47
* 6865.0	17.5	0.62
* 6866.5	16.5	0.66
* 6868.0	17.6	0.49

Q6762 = 3.2 A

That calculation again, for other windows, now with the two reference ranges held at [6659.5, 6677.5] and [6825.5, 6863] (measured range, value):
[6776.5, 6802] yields 1.8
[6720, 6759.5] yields 4.4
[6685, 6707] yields 1.3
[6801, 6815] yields 0.8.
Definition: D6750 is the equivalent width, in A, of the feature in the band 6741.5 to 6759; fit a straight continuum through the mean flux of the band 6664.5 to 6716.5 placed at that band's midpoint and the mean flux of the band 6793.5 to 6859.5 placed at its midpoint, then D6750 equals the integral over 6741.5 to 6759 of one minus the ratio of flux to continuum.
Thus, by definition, 1.11 A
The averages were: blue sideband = 18.8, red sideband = 16.6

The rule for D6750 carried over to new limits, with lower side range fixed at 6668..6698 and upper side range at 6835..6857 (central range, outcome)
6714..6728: 1.8 A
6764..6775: 0.5 A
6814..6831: 0.2 A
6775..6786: 0.3 A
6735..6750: 1.0 A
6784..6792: 0.7 A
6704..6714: -0.1 A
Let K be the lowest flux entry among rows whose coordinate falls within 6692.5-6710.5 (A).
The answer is 17.8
